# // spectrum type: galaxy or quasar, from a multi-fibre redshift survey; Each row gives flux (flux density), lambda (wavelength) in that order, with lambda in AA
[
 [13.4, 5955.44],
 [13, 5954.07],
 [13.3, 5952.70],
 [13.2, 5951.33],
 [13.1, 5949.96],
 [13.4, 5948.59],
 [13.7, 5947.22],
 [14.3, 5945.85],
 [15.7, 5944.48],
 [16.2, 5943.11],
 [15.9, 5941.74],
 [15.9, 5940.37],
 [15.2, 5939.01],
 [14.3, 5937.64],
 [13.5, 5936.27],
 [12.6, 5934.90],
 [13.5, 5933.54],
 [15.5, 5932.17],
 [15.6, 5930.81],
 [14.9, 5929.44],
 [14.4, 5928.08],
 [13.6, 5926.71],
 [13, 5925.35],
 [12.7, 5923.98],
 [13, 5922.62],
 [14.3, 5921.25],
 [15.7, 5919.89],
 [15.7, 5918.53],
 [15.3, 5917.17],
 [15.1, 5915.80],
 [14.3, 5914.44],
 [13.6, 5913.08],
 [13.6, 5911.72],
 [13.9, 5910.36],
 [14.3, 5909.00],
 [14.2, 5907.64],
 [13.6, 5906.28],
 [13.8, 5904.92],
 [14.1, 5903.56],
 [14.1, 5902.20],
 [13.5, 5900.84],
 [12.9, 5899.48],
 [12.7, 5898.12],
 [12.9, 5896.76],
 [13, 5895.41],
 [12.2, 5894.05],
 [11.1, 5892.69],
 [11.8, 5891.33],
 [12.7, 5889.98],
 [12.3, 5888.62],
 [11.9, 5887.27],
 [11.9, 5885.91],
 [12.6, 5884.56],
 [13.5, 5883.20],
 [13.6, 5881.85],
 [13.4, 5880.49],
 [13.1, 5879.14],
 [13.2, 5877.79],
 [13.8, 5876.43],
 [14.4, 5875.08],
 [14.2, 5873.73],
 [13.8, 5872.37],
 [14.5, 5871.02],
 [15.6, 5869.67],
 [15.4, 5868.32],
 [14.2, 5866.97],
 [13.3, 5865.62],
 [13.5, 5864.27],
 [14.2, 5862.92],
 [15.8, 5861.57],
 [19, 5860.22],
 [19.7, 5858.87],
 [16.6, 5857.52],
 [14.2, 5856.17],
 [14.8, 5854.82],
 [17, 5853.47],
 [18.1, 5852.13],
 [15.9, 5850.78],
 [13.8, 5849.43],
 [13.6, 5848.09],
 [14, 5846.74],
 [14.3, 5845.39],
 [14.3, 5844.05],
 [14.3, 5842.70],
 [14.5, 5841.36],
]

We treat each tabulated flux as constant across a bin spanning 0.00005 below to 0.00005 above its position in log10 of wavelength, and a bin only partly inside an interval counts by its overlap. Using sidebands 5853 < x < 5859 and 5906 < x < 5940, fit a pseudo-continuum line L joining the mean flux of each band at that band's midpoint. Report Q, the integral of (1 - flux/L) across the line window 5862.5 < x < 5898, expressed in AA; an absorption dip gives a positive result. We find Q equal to 5.0 AA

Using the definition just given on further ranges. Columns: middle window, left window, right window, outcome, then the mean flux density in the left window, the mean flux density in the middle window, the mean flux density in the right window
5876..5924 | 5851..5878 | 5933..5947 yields 5.0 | 15.3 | 13.4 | 14.7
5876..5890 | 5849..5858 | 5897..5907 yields 1.5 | 15.8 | 12.9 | 13.5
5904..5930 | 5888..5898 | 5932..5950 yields -1.5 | 12.3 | 14.2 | 14.5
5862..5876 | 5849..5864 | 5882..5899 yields 0.5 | 16.2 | 14.3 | 12.4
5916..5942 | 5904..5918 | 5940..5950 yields 0.2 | 14.2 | 14.4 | 14.8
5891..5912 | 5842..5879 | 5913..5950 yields 2.1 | 15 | 13.2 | 14.5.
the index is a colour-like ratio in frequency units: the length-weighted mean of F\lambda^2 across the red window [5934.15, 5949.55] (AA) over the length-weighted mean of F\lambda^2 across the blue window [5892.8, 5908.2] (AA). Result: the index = 1.11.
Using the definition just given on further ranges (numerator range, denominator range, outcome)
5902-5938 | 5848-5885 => 0.97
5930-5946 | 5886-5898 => 1.23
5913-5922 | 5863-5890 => 1.11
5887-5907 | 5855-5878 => 0.86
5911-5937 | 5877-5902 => 1.13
